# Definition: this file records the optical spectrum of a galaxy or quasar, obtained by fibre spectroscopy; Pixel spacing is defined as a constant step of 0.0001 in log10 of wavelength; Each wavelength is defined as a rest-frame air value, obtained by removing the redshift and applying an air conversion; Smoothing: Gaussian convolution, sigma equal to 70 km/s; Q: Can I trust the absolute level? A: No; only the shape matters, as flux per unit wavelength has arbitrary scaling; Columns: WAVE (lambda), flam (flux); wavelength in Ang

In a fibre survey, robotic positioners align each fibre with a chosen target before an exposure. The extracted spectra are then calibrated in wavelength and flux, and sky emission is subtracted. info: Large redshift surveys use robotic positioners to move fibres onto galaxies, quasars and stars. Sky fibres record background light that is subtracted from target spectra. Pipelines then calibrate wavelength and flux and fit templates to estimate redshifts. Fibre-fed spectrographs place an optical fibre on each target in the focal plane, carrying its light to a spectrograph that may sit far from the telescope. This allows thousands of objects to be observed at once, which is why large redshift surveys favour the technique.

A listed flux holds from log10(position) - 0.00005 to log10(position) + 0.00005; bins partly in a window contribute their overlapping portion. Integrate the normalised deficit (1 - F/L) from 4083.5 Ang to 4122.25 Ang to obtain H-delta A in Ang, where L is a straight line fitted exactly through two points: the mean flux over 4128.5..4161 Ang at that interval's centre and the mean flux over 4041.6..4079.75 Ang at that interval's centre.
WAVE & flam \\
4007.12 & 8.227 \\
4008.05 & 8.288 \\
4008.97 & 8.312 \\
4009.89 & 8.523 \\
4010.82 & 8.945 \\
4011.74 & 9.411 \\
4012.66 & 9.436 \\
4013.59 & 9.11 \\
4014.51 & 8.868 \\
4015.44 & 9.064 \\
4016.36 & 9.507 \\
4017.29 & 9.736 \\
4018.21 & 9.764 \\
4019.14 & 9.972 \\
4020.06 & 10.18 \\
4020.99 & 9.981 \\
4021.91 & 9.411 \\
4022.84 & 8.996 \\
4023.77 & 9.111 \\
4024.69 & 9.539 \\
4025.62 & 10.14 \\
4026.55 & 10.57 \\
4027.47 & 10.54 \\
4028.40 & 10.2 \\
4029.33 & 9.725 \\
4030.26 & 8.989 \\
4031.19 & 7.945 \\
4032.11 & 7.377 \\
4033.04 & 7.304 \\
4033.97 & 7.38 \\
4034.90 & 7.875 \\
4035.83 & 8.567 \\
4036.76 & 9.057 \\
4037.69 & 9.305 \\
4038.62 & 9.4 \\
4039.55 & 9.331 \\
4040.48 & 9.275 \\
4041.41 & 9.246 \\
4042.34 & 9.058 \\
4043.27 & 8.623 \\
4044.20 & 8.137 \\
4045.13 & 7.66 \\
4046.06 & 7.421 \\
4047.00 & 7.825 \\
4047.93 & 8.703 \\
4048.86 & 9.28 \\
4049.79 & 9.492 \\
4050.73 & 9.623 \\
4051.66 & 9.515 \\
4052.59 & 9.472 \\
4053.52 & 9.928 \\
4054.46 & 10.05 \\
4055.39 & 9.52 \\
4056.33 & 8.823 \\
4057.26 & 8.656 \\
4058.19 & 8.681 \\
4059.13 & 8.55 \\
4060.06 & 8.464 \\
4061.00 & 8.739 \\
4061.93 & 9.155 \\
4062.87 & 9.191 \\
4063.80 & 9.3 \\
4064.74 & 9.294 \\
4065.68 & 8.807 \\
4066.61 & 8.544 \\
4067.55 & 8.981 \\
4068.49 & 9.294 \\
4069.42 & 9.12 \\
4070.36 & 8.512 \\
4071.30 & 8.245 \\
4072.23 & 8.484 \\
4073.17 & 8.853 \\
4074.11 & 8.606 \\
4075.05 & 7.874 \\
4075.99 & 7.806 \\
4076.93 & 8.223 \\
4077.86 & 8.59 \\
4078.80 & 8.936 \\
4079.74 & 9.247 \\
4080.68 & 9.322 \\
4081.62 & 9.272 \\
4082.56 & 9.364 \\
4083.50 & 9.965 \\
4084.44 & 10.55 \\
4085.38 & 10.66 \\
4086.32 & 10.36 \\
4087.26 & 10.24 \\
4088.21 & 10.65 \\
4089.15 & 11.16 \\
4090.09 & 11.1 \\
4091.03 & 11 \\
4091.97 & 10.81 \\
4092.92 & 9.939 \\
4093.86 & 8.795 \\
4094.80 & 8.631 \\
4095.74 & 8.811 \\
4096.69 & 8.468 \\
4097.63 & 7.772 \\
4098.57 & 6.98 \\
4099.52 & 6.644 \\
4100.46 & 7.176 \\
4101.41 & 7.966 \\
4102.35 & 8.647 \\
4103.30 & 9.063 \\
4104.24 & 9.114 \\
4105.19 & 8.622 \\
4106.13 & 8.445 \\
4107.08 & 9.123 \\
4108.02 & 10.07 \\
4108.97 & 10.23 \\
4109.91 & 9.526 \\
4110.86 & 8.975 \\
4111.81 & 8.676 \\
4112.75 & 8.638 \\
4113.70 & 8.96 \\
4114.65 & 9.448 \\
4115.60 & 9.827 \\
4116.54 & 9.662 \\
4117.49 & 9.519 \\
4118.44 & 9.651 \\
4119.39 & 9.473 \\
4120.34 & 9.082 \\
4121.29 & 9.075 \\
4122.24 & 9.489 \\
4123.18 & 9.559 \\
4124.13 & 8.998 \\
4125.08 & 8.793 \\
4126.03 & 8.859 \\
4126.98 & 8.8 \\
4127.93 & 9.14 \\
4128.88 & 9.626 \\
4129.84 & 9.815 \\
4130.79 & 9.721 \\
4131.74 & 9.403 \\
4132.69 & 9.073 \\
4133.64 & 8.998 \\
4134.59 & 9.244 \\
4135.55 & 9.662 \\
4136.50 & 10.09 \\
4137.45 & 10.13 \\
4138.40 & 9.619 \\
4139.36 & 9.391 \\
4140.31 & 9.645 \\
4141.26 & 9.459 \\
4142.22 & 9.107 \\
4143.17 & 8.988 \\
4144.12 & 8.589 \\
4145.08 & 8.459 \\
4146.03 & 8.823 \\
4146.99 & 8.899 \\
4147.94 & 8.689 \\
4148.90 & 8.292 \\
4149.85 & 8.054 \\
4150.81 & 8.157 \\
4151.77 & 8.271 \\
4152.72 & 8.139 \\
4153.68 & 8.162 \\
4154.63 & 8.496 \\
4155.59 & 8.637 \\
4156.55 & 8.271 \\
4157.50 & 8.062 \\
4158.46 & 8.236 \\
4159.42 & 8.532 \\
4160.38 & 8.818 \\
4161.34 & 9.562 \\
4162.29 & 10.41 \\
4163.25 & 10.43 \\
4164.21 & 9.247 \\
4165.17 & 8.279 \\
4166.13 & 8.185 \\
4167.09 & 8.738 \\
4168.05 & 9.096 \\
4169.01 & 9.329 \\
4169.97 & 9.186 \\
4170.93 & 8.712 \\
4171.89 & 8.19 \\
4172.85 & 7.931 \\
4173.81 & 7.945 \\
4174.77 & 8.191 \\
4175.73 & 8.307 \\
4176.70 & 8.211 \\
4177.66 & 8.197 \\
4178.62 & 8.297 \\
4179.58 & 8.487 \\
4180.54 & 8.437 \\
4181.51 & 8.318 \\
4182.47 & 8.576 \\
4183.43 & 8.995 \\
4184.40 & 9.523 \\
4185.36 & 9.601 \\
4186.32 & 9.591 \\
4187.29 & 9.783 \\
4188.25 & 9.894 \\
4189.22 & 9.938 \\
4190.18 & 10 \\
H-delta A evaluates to -1.9 Ang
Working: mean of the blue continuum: 8.81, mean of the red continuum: 8.93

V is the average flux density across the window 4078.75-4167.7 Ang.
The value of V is 9.14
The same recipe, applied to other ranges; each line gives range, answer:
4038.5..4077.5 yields 8.85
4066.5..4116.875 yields 9.11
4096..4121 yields 8.84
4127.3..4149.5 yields 9.24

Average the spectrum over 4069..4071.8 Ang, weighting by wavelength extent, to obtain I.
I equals 8.62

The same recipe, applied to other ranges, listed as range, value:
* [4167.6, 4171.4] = 9.08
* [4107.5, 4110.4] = 9.94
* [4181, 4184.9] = 8.85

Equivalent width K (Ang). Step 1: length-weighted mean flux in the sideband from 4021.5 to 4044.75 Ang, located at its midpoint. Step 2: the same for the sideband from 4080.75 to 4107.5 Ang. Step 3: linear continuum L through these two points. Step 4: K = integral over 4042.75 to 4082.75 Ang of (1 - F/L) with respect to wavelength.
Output 1.3 Ang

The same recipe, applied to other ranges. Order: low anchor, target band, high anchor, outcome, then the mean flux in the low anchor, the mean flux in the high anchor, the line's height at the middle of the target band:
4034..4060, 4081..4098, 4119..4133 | -1.5 Ang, 8.9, 9.26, 9.09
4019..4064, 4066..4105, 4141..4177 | -0.7 Ang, 9.04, 8.66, 8.9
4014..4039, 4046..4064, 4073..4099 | 0.4 Ang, 9.2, 9.37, 9.28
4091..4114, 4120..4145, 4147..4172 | -1.6 Ang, 8.8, 8.71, 8.75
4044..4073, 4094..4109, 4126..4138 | 1.3 Ang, 8.89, 9.45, 9.22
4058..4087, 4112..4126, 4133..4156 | -0.5 Ang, 9.01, 8.92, 8.95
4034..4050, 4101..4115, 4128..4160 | -0.3 Ang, 8.67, 8.93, 8.84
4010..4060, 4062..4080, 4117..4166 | 0.7 Ang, 9.09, 9.05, 9.08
